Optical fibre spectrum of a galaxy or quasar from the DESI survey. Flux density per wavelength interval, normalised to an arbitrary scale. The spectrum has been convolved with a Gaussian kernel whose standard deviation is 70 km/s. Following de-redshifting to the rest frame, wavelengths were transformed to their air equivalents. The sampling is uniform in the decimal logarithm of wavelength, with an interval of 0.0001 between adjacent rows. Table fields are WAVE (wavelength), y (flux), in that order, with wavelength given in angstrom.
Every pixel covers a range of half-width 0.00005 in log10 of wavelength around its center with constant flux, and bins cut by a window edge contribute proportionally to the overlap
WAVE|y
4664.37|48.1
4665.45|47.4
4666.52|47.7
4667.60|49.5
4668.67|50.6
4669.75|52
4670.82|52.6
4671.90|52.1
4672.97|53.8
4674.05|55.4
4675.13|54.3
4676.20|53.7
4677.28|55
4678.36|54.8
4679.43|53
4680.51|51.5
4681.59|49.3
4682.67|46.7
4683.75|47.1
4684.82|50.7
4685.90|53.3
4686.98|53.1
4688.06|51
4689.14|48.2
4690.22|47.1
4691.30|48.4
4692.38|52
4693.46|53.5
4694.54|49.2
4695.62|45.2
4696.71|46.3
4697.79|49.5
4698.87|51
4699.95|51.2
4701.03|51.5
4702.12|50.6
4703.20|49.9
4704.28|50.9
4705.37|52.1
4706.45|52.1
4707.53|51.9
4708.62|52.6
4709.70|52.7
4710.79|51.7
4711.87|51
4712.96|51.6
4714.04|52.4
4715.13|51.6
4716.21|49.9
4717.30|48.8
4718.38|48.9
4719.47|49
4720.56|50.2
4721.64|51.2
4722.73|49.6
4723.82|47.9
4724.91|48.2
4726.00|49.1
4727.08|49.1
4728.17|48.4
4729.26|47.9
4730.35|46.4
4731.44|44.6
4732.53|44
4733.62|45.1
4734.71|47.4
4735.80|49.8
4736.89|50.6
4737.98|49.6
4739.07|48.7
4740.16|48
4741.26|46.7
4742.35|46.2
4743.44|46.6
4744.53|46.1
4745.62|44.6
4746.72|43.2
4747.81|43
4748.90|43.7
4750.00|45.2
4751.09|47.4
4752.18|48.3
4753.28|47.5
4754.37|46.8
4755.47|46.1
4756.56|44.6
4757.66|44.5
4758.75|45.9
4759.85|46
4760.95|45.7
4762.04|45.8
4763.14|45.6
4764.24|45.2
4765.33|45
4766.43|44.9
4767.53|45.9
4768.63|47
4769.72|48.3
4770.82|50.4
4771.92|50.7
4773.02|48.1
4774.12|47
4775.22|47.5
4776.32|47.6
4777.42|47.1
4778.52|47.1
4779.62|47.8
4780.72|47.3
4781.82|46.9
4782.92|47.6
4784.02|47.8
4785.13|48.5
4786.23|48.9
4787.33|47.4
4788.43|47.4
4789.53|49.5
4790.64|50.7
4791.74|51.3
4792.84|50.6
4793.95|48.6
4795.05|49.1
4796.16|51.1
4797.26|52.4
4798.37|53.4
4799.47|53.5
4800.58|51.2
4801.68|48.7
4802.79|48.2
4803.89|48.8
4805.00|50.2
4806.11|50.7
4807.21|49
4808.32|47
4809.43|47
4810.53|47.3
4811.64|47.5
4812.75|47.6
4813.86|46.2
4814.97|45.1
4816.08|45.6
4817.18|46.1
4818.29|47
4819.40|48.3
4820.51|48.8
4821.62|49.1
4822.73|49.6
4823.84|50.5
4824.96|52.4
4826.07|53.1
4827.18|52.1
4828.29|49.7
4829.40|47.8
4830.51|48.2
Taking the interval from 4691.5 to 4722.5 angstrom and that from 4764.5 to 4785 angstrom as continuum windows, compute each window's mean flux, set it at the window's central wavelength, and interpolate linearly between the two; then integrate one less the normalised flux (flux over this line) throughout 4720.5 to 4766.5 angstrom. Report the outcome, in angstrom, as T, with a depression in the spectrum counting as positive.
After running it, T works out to 2.1 angstrom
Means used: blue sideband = 50.6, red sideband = 47.4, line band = 46.7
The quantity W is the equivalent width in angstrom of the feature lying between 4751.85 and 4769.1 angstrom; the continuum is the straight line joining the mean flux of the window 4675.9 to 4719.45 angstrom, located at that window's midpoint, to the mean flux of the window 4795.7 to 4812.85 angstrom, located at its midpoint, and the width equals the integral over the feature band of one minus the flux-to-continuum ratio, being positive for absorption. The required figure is 1.4 angstrom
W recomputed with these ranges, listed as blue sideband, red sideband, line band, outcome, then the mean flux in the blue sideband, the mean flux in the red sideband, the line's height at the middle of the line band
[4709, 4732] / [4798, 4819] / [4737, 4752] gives 0.9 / 49.6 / 48.4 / 49.2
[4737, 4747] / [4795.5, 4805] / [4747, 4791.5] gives 1.6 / 46.9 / 50.8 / 48.7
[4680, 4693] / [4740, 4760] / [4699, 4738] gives -1.6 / 49.9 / 45.8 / 47.8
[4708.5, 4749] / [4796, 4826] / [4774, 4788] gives 0.3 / 48.3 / 49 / 48.8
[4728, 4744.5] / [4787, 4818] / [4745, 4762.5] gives 0.8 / 47.3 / 49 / 47.7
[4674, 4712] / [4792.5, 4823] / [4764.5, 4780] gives 0.7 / 51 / 48.8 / 49.5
